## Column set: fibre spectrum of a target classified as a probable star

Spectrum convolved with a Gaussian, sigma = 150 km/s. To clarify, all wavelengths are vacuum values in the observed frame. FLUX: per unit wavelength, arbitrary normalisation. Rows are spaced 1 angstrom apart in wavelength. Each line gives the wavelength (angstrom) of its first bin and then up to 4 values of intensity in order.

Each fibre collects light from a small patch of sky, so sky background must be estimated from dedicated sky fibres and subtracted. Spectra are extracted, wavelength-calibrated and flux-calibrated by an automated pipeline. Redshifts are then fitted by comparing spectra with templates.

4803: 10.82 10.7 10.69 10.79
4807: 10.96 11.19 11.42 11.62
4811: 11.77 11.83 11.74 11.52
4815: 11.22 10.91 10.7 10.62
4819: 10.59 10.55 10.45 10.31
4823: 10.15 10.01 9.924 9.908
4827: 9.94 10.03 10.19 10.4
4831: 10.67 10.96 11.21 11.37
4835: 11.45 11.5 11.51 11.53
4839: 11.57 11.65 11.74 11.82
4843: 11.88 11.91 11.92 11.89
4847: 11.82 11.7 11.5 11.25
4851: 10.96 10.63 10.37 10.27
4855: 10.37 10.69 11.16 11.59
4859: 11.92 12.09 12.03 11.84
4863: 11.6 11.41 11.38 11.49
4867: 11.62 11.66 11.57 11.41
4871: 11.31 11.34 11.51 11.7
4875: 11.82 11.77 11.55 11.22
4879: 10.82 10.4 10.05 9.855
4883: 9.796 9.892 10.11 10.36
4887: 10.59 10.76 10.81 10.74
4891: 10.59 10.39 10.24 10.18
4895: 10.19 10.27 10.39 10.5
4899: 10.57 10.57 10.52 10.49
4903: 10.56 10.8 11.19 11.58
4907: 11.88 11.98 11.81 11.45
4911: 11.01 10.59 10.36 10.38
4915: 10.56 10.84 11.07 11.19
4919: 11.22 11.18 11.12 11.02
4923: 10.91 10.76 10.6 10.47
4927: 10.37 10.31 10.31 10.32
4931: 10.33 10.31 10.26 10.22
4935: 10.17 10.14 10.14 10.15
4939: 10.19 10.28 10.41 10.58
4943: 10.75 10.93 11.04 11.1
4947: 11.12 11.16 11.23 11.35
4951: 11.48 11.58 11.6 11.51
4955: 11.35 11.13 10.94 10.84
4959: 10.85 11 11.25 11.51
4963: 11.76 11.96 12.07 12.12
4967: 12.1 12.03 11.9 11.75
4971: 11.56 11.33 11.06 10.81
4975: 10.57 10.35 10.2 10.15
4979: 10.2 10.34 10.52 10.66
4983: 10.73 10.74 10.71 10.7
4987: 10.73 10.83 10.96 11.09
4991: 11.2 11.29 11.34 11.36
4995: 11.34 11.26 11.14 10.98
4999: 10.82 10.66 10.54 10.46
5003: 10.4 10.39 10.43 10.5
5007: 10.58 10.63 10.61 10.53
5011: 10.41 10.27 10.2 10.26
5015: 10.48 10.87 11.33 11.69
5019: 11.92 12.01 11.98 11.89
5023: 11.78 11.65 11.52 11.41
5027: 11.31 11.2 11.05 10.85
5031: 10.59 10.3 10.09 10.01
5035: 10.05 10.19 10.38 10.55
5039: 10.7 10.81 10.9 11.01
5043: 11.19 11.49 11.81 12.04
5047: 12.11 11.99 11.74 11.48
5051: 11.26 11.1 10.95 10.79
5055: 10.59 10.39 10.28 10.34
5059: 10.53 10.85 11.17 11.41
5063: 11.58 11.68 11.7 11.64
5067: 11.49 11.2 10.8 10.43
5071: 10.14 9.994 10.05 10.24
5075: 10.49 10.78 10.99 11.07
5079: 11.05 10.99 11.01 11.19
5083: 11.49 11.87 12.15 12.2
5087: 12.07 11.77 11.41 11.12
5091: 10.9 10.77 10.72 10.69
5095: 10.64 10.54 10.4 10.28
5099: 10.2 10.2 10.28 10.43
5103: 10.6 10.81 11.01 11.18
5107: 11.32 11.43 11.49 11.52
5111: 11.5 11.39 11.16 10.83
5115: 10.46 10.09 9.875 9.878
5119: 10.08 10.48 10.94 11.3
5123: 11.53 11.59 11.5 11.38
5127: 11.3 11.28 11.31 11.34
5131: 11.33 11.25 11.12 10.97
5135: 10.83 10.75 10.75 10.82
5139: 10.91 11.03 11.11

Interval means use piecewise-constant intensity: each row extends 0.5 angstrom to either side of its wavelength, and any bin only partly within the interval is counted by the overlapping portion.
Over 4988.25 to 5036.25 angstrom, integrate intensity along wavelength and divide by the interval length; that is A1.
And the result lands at 10.9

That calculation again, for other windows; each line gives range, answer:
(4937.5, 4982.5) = 11.1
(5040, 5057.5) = 11.2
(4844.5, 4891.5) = 11.1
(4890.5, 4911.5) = 10.8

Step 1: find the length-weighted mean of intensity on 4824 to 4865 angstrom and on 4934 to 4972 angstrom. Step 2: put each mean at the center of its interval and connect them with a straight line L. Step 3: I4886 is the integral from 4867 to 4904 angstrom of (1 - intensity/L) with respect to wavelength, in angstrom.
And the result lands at 1.42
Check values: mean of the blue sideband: 11.2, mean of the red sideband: 11.2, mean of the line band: 10.7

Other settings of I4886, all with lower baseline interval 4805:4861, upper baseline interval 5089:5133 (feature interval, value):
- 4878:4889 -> 0.7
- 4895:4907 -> 0.4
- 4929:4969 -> 0.0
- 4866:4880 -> -0.5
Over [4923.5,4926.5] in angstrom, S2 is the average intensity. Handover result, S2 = 10.6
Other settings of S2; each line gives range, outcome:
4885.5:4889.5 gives 10.6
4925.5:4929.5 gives 10.4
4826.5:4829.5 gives 10.1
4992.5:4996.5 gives 11.3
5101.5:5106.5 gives 10.8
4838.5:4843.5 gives 11.7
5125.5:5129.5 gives 11.3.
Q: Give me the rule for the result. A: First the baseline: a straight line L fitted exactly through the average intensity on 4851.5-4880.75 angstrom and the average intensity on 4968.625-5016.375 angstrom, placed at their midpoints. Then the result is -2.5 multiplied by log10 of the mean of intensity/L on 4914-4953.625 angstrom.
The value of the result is 0.03 mag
